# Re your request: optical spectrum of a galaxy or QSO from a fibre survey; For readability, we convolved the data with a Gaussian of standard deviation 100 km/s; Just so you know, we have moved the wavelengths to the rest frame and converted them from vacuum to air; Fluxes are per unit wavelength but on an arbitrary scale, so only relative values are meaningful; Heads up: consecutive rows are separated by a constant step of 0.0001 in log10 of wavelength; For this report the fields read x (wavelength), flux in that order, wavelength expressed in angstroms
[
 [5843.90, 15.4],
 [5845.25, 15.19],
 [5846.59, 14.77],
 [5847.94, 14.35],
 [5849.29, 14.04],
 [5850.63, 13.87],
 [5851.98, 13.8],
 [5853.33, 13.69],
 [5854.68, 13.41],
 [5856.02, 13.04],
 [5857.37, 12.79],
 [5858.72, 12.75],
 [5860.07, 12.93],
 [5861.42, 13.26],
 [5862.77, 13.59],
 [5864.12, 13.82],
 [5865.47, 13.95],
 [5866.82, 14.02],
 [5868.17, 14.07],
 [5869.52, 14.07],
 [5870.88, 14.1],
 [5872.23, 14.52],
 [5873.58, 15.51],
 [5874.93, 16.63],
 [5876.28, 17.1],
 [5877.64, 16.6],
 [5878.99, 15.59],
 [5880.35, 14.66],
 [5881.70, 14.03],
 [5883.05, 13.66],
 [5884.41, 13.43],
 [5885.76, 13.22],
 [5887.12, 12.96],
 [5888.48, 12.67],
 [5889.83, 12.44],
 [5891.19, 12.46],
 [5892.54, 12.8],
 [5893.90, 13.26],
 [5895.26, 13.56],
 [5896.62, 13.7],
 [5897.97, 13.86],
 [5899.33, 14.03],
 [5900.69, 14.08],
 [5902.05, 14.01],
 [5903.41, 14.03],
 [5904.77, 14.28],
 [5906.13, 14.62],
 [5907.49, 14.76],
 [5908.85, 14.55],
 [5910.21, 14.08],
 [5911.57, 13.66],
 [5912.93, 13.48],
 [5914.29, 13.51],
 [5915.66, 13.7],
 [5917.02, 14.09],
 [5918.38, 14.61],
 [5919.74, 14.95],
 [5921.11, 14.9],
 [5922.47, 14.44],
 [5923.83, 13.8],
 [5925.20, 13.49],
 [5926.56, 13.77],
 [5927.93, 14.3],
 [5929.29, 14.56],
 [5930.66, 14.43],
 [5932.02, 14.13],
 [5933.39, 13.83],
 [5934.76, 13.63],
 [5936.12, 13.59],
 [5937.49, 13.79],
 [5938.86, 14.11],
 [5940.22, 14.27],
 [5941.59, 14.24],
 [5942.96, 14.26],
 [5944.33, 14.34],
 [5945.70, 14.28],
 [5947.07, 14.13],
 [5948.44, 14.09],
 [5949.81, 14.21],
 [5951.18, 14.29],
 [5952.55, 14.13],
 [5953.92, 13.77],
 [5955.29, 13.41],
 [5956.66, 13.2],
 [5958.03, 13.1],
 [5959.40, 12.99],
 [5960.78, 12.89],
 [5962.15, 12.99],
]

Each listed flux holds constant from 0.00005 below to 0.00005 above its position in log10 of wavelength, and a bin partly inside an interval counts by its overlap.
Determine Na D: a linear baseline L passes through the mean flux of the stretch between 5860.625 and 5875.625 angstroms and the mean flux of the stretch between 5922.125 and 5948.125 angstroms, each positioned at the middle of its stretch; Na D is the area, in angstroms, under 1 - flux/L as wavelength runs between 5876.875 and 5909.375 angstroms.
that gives 0.8 angstroms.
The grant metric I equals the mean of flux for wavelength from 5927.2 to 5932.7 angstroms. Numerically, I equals 14.4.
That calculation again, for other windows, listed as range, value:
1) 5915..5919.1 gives 14.2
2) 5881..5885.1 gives 13.7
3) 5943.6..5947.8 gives 14.2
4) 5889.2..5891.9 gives 12.5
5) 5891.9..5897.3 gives 13.3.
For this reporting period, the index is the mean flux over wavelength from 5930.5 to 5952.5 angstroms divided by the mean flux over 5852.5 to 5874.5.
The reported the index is 1.02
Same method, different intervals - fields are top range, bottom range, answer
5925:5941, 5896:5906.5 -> 1.00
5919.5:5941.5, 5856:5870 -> 1.05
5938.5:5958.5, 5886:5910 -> 1.03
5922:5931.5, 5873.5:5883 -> 0.90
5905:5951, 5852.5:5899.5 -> 1.02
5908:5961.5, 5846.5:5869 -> 1.03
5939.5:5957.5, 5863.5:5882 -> 0.94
